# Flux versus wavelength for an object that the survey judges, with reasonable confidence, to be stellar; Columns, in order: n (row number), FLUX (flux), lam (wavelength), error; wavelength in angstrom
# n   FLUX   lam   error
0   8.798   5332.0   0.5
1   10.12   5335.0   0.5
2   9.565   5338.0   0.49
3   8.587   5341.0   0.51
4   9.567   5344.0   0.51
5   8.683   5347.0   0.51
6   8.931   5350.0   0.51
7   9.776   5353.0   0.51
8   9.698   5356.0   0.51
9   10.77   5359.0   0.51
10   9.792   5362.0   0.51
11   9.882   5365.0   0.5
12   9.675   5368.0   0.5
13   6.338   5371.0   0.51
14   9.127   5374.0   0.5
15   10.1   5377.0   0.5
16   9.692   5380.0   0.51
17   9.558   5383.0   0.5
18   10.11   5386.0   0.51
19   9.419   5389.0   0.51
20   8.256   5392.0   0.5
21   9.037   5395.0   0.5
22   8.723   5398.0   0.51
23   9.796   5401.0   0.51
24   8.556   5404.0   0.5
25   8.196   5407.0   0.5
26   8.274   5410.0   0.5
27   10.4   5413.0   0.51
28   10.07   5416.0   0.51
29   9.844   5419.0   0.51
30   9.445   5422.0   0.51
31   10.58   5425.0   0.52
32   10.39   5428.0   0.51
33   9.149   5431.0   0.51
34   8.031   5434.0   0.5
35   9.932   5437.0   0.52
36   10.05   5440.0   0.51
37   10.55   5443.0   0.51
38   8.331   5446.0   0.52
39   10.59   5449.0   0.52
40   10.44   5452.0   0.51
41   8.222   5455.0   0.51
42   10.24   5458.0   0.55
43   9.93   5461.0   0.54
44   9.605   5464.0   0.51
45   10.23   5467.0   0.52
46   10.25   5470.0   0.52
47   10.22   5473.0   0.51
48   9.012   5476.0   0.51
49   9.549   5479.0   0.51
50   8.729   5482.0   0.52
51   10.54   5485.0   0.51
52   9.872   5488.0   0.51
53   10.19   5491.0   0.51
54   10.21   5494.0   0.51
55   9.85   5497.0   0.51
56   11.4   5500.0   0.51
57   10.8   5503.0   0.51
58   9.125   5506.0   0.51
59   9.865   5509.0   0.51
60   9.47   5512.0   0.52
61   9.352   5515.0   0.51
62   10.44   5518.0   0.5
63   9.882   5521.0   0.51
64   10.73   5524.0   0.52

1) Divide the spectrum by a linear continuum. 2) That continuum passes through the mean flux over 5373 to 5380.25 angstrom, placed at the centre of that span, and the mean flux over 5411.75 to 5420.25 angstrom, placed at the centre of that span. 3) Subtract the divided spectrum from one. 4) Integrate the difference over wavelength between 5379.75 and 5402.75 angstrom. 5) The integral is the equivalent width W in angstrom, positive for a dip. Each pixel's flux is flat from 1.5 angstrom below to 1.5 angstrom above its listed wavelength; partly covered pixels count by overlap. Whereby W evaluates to 1.24 angstrom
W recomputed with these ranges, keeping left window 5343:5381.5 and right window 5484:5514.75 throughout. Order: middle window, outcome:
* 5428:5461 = 0.7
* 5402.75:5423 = 0.8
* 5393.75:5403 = 0.4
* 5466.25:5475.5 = -0.1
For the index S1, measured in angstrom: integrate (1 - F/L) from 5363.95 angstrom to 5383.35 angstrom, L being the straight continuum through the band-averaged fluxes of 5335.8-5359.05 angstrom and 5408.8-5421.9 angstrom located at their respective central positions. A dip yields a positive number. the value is 0.7 angstrom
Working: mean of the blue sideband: 9.38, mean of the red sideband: 9.66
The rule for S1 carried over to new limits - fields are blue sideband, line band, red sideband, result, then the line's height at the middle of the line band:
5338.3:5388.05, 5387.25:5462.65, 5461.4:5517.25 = 1.5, 9.65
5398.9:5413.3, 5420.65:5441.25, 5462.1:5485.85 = -1.0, 9.22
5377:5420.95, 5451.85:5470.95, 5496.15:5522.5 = -0.2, 9.71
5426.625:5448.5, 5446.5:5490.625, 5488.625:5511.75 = 0.2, 9.84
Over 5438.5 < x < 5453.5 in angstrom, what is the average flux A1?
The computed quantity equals 9.99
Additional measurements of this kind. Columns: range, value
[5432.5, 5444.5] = 9.64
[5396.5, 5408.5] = 8.82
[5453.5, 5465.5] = 9.5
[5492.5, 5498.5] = 10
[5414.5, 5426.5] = 9.98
